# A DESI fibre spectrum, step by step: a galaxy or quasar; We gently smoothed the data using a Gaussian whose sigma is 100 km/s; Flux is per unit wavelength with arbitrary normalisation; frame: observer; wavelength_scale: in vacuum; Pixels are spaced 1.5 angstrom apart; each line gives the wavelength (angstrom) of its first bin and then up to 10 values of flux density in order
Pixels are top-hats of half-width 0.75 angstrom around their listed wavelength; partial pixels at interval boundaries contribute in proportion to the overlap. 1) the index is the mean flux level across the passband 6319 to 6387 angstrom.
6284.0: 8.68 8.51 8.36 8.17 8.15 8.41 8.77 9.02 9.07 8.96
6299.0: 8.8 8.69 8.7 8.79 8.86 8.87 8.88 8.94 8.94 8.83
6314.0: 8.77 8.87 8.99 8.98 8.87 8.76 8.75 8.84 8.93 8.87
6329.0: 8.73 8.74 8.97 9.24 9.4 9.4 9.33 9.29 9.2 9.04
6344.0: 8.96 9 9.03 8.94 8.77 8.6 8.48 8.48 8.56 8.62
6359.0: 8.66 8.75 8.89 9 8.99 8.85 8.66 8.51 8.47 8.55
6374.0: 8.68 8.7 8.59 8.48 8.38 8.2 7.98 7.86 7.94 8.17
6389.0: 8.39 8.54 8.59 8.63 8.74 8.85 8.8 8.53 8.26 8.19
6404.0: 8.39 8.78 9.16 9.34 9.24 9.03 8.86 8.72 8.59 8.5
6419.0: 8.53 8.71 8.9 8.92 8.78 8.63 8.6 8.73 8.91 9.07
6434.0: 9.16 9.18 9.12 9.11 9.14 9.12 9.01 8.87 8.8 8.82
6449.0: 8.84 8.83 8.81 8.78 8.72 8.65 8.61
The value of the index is 8.75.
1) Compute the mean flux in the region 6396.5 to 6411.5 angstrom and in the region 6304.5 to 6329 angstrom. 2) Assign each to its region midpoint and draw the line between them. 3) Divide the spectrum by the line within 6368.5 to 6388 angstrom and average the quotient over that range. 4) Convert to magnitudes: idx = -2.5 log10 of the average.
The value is 0.06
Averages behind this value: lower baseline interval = 8.87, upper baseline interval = 8.76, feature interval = 8.35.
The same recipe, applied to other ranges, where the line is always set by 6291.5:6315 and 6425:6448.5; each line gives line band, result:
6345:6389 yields 0.04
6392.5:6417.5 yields 0.02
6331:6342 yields -0.04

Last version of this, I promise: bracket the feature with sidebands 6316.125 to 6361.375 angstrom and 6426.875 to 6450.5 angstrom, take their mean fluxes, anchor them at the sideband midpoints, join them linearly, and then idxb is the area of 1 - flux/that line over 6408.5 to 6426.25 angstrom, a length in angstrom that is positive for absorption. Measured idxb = 0.26 angstrom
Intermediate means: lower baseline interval 8.91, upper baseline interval 8.96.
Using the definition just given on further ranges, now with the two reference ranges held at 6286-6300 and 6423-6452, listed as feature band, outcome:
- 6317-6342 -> -0.9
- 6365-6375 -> 0.2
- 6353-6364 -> 0.1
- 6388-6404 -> 0.5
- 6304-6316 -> -0.3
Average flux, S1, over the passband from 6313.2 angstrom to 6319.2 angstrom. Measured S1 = 8.9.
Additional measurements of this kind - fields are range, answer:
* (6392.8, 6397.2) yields 8.74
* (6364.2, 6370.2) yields 8.76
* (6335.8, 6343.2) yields 9.25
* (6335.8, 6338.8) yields 9.36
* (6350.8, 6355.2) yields 8.52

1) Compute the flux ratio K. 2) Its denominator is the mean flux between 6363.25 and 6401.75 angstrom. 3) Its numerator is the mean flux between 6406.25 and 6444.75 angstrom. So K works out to 1.05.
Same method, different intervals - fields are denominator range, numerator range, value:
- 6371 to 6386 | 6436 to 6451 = 1.07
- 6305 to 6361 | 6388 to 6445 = 0.99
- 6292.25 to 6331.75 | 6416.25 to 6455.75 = 1.00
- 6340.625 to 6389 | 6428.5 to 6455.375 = 1.04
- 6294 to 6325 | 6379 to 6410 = 0.96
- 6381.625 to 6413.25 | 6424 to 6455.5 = 1.04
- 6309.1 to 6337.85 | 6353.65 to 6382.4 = 0.96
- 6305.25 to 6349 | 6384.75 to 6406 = 0.94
